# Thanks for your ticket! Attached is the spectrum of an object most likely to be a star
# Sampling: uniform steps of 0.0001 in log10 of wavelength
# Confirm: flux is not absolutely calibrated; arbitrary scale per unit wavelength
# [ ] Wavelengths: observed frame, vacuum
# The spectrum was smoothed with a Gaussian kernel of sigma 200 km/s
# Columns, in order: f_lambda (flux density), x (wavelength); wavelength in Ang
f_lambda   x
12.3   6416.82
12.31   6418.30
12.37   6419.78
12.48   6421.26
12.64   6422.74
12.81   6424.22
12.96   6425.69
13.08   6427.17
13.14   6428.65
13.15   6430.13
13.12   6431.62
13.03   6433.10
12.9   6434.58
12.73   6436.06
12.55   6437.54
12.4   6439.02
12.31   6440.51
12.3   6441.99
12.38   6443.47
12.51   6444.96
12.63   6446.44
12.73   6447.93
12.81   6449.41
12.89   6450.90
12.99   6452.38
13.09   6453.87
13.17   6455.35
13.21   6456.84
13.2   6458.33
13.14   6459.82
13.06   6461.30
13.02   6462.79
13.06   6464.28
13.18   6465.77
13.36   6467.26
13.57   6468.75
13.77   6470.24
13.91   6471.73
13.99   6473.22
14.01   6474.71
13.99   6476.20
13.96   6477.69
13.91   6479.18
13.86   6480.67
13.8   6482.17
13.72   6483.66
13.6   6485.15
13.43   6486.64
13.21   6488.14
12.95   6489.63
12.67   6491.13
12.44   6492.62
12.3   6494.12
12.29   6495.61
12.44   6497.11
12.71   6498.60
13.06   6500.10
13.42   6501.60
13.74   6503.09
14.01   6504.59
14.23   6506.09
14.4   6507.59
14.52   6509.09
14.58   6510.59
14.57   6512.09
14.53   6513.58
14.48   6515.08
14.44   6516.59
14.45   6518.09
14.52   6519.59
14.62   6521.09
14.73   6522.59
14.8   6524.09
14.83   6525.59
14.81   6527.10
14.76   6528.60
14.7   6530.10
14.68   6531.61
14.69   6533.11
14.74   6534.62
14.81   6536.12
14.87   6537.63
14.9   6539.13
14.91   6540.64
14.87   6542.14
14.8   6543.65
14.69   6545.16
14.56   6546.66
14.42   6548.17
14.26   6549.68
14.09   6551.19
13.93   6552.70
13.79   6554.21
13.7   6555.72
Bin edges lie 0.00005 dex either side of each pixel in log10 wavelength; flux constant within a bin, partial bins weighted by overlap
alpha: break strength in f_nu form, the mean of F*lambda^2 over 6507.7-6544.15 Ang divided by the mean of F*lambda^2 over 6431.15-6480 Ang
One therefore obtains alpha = 1.14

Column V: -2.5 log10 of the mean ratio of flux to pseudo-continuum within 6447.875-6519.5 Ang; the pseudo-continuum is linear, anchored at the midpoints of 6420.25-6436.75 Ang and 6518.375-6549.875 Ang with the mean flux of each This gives 0.03 mag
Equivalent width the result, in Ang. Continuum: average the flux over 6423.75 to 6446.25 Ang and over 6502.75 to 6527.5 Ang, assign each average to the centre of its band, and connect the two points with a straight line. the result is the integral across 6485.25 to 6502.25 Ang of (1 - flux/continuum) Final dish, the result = 1.4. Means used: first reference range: 12.8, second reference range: 14.5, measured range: 12.8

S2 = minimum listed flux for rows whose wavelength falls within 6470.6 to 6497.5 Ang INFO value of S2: 12.29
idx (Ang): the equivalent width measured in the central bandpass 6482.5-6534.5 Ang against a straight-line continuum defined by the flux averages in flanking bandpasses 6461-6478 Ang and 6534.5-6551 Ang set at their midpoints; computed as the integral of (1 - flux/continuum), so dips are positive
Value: 0.9 Ang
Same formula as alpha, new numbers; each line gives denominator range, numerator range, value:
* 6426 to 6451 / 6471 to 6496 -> 1.07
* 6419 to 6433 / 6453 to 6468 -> 1.03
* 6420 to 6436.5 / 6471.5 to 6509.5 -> 1.06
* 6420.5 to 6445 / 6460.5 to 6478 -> 1.08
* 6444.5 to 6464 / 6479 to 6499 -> 1.02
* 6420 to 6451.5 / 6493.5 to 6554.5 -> 1.15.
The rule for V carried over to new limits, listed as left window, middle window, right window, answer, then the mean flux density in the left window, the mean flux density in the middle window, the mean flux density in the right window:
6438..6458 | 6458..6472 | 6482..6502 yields -0.04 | 12.7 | 13.3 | 13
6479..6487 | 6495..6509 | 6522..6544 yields 0.06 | 13.7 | 13.4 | 14.8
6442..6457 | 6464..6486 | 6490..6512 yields -0.05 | 12.8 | 13.7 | 13.4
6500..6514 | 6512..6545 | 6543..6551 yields -0.03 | 14.1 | 14.7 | 14.5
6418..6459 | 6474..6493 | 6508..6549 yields 0.02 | 12.8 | 13.5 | 14.7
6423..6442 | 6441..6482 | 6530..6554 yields 0.00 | 12.8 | 13.3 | 14.6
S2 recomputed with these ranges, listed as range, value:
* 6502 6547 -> 13.74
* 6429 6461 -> 12.3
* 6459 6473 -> 13.02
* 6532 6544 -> 14.69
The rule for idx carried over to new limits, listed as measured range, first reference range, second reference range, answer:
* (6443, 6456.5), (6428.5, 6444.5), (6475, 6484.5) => 0.25 Ang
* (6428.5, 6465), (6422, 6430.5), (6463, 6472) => 0.93 Ang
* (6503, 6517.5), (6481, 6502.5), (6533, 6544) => -0.67 Ang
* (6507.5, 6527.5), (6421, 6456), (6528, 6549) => -0.37 Ang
